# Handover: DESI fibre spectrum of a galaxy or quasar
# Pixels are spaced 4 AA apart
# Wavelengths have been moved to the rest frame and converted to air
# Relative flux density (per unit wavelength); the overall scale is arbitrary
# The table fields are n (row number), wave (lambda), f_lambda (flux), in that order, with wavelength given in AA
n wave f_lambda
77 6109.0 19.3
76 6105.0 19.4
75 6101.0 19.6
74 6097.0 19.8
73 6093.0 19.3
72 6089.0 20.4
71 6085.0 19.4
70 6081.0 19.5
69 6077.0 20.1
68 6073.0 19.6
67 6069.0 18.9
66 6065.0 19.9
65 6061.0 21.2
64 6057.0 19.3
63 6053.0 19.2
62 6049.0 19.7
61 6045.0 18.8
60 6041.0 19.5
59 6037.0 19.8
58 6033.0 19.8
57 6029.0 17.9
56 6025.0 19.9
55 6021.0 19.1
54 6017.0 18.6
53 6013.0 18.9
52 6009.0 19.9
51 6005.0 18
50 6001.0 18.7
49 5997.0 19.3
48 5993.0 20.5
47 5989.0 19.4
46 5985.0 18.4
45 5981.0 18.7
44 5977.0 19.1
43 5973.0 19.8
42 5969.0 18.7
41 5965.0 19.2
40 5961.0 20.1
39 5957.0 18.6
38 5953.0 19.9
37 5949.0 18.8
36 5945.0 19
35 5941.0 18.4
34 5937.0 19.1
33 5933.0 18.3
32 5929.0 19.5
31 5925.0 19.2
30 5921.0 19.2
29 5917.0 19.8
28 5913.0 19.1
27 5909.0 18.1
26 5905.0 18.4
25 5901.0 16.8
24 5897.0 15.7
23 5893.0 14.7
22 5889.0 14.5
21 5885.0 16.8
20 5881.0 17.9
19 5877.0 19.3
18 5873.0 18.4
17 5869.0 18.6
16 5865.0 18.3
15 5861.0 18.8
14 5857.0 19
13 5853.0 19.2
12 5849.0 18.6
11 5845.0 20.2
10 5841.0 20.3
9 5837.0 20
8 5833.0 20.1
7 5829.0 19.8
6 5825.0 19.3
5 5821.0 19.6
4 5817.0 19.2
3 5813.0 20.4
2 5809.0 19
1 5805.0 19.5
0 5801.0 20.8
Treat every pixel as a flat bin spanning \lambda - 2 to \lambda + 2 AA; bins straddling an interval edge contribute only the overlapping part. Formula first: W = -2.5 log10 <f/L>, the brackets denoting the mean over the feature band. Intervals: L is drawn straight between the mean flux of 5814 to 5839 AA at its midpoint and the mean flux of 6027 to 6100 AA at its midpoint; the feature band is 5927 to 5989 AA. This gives 0.03 mag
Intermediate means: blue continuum 19.7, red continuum 19.6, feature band 19.1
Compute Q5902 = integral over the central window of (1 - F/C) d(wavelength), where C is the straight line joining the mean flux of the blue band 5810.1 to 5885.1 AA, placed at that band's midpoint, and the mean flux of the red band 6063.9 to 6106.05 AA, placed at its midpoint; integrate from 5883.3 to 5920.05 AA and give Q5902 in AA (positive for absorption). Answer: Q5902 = 4.1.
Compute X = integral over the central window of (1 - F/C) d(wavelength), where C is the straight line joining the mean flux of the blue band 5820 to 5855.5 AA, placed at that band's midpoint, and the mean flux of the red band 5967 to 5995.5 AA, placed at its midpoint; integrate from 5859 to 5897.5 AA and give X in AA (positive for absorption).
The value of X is 4.3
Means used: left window 19.7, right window 19.2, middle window 17.4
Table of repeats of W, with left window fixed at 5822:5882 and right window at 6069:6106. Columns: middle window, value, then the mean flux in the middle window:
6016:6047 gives 0.02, 19.2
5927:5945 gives 0.03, 18.8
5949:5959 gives 0.01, 19.2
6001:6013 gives 0.03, 18.9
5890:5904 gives 0.21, 15.8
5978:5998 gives 0.01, 19.2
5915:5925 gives -0.01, 19.4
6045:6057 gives 0.01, 19.3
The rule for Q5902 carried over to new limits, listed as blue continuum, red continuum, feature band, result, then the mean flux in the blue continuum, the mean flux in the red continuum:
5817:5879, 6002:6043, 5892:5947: 2.7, 19.3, 19.1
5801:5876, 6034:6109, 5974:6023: 1.2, 19.4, 19.6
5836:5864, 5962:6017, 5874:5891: 1.9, 19.4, 19.1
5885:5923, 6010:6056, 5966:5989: -0.7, 17.3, 19.2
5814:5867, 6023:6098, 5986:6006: 0.3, 19.4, 19.6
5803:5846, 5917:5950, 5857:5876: 0.8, 19.8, 19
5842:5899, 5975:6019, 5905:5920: -0.5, 17.9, 19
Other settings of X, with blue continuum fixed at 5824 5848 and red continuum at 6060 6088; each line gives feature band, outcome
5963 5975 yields 0.37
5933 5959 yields 1.23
